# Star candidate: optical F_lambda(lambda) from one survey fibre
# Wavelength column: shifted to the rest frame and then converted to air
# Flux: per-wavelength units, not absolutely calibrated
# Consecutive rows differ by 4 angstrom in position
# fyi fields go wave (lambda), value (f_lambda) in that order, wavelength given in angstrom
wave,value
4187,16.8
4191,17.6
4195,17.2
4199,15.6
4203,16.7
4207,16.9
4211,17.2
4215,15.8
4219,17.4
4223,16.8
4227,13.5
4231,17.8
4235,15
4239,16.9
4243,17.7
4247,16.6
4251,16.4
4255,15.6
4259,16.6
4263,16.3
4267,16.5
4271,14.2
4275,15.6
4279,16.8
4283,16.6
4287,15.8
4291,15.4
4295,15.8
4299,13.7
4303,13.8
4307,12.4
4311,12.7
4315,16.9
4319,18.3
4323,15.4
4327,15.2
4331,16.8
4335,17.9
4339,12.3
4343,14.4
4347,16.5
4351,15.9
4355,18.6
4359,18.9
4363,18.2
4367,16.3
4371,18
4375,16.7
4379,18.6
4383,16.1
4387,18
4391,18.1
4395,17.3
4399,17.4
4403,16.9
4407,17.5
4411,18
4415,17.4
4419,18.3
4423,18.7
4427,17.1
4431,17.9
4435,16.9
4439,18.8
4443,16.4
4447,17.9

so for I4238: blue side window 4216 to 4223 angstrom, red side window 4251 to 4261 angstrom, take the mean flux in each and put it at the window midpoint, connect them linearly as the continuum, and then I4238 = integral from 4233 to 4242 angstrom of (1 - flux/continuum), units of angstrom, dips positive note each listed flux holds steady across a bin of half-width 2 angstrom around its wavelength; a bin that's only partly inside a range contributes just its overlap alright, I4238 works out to 0.2 angstrom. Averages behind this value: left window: 17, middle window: 16.1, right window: 16.2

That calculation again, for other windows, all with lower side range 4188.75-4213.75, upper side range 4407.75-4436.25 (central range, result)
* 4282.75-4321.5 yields 4.90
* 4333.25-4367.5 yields 1.79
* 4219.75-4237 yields 1.07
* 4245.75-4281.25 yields 2.15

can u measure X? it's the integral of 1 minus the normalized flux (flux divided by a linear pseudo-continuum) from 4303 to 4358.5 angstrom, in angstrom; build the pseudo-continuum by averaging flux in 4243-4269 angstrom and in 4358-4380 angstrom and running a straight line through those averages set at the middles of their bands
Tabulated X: 5.2 angstrom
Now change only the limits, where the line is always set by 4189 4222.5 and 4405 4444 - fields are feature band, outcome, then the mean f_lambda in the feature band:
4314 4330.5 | 0.80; 16.5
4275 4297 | 1.42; 16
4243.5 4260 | 0.57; 16.4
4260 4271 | 0.67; 16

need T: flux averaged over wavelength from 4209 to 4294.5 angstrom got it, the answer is 16.2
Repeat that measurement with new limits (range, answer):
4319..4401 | 16.9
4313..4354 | 16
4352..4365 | 18.4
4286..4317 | 14.5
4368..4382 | 17.5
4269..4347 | 15.3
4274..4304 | 15.5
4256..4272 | 16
